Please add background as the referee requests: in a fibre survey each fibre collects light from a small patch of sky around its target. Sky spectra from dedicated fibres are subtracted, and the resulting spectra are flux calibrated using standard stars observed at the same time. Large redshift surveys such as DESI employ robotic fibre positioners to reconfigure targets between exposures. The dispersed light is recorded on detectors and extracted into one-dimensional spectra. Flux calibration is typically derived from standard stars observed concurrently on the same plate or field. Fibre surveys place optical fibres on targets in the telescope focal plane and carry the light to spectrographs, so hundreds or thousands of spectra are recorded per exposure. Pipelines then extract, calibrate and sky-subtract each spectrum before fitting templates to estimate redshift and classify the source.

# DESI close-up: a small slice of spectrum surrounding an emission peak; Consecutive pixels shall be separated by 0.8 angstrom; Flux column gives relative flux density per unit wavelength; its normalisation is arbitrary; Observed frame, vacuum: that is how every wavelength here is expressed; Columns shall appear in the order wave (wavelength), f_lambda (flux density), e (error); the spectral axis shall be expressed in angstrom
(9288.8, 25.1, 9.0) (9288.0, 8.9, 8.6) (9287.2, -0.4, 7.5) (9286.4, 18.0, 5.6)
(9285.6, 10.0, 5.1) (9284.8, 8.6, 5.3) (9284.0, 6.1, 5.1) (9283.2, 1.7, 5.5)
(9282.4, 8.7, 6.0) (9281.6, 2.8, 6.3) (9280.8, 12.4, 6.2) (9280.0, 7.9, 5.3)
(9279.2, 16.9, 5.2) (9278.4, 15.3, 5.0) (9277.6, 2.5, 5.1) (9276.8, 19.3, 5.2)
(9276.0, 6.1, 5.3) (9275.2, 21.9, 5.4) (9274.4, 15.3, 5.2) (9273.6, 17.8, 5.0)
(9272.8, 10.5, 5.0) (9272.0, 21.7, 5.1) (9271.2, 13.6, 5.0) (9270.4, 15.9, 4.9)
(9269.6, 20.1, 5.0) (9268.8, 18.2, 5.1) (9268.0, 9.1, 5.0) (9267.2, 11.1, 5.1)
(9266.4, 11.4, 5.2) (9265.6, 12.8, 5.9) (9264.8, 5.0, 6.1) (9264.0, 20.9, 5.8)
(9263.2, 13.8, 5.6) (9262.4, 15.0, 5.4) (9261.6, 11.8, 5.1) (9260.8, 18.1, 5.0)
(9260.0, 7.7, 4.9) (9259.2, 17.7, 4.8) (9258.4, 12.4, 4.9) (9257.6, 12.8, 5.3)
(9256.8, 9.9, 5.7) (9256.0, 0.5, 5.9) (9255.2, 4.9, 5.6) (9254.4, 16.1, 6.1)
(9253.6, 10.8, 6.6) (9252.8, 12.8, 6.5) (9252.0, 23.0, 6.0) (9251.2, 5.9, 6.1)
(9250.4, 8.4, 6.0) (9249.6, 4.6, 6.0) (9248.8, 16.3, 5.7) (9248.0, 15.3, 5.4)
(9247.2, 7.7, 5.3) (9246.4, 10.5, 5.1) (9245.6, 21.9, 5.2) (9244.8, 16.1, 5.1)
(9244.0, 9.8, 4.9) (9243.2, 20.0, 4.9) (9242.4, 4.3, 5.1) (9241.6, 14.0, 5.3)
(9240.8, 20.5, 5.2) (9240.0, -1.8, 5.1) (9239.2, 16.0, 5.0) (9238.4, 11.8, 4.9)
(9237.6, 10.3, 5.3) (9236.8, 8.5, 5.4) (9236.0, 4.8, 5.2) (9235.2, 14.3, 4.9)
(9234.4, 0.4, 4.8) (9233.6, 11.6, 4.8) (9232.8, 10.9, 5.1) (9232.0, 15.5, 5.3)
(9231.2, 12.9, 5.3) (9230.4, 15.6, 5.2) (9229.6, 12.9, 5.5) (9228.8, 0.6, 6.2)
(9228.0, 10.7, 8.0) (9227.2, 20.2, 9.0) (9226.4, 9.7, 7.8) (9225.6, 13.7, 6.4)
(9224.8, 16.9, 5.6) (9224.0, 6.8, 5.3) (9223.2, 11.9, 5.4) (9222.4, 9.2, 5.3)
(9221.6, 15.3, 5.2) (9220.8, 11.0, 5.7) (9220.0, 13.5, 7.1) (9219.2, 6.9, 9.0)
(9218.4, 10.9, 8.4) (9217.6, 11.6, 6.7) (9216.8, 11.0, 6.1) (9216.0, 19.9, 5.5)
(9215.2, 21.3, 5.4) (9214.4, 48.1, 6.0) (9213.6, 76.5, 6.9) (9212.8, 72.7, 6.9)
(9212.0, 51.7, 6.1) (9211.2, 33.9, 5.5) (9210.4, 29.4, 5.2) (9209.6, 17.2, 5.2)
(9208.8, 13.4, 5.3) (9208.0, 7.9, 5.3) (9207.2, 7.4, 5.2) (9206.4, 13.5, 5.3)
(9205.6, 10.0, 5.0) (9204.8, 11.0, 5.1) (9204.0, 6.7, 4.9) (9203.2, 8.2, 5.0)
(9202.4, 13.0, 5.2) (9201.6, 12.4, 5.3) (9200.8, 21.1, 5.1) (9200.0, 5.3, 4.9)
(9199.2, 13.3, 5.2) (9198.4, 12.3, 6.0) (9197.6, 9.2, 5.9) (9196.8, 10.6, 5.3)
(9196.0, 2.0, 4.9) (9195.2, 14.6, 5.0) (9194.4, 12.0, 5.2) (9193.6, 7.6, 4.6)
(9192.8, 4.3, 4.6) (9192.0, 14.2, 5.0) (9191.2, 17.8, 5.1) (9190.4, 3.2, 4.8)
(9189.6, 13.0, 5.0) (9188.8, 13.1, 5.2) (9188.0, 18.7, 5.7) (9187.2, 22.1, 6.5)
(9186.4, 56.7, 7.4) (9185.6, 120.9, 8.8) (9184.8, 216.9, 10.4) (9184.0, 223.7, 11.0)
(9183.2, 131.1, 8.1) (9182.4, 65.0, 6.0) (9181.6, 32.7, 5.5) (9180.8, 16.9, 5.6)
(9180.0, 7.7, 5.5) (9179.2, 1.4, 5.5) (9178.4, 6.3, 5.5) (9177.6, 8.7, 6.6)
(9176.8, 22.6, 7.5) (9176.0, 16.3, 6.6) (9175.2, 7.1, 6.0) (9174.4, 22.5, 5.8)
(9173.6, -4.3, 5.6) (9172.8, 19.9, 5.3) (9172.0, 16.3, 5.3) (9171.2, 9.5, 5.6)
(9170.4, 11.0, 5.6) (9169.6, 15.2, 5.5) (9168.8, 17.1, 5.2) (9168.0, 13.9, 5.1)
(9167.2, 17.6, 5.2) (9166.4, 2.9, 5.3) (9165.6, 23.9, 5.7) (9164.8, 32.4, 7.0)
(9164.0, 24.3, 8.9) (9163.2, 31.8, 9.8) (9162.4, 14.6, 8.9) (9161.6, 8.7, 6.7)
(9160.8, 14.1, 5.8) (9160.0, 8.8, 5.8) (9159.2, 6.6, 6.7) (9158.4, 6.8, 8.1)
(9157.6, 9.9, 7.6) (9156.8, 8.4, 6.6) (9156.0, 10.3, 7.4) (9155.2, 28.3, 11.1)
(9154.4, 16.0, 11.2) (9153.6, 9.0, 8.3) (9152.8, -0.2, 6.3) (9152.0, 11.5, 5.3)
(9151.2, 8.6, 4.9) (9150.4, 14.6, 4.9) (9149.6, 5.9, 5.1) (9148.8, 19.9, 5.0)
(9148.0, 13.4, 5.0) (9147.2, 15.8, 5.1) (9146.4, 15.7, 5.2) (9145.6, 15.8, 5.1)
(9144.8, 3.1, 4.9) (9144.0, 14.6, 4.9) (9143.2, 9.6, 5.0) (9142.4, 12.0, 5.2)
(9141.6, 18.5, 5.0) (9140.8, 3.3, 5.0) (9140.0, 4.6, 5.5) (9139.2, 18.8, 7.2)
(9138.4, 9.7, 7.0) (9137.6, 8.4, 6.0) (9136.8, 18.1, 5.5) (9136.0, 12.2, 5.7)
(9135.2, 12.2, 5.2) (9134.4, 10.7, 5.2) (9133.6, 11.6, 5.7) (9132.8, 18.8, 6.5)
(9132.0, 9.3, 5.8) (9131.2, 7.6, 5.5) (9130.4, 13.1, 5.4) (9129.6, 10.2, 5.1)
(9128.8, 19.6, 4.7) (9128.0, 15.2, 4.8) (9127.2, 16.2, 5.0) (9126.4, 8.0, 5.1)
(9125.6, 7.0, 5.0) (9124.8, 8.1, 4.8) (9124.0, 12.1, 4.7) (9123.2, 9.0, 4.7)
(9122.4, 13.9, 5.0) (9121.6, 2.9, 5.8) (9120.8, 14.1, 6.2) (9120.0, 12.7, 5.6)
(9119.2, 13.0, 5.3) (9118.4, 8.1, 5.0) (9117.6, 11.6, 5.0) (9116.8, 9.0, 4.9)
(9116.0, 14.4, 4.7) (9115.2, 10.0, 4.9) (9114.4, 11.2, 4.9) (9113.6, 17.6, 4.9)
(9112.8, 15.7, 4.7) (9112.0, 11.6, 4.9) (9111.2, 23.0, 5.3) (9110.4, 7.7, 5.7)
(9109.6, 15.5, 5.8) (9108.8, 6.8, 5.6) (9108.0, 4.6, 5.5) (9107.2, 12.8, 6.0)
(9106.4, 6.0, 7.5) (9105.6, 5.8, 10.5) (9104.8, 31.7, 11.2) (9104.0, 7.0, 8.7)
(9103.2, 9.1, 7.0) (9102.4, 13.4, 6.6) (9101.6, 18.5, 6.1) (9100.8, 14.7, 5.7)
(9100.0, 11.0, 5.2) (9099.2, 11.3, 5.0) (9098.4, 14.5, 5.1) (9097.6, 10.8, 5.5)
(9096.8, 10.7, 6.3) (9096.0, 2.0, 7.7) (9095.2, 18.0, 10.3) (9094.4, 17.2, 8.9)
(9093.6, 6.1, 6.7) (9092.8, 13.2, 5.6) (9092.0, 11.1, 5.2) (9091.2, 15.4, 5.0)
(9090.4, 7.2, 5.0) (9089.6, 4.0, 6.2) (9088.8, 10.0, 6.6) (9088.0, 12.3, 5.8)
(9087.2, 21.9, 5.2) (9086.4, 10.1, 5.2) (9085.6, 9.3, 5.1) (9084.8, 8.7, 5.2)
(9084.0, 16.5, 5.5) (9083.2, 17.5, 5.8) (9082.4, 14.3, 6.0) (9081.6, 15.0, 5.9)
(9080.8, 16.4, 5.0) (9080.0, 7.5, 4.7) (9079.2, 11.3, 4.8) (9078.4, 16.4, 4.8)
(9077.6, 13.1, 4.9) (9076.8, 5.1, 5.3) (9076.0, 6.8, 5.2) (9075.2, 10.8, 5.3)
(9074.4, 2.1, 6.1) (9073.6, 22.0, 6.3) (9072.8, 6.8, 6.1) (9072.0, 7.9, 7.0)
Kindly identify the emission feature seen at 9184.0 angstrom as H-alpha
